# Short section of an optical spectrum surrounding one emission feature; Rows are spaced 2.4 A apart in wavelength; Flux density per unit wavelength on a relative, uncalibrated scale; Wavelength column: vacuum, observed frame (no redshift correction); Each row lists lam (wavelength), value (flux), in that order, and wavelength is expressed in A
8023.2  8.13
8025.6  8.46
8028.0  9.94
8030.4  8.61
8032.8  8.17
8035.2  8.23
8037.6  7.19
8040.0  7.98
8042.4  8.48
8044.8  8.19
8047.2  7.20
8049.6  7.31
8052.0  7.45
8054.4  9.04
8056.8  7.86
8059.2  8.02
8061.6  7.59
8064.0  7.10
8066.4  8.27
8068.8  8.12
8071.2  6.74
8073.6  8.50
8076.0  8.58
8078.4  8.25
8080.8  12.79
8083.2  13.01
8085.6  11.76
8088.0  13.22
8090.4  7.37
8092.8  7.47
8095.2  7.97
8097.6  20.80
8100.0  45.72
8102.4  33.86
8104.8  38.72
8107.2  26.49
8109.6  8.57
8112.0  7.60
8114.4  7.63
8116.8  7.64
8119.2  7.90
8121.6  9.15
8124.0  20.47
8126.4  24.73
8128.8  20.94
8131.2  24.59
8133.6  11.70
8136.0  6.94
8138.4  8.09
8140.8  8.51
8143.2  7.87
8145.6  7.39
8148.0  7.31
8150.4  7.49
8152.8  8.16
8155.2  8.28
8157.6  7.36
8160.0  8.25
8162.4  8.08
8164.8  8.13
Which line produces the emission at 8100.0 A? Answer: H-alpha 6563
